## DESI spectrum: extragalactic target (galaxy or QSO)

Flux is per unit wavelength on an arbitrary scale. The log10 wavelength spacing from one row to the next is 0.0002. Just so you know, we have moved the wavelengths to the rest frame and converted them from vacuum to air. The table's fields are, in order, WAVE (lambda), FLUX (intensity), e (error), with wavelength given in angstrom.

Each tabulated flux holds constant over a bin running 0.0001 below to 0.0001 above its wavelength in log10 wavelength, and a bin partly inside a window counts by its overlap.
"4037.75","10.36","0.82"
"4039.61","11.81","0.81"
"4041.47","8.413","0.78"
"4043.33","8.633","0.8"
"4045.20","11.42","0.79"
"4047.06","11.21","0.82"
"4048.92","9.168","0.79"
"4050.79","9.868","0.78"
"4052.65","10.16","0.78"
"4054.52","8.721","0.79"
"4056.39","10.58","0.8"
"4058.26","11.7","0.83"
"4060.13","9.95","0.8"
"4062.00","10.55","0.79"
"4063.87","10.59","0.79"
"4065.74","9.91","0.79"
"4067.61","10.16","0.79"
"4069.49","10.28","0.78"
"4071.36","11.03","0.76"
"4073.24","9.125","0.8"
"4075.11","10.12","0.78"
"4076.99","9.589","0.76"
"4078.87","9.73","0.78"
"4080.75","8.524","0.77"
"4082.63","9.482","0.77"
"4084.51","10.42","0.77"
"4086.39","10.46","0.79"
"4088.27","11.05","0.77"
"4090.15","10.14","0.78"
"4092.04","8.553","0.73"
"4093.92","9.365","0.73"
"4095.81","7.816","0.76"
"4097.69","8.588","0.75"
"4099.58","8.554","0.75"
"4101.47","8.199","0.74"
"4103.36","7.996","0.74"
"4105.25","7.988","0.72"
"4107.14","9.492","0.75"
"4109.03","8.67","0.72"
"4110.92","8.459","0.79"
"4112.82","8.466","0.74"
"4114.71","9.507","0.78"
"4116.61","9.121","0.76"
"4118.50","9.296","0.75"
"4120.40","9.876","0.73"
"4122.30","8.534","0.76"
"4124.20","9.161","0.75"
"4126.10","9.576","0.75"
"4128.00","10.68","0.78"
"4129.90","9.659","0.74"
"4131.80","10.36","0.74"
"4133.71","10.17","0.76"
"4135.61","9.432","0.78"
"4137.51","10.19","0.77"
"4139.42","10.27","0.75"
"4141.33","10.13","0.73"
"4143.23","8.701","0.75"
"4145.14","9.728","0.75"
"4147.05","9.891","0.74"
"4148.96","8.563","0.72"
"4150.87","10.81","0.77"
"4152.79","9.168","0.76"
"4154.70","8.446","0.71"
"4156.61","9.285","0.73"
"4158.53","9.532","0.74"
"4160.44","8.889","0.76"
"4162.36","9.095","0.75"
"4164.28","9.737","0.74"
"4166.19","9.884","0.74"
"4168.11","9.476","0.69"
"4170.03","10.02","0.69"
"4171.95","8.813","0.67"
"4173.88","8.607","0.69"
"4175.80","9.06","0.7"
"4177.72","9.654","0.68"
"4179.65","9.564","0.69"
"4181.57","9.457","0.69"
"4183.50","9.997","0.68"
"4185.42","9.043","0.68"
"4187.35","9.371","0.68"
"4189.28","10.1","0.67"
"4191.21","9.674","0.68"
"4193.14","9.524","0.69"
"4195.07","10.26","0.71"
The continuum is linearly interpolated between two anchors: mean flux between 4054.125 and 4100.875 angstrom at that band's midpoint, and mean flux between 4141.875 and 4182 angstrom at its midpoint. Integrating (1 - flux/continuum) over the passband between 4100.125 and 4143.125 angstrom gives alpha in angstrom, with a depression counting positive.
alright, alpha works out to 1.1 angstrom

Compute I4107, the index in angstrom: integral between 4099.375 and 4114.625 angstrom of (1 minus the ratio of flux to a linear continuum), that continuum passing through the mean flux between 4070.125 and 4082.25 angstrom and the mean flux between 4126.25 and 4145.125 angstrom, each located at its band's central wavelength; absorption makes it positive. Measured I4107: 1.99 angstrom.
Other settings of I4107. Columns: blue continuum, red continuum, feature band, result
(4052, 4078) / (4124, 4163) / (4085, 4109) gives 2.2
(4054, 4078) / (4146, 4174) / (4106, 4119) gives 1.1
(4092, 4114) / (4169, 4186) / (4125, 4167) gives -3.0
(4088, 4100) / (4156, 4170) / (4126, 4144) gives -1.2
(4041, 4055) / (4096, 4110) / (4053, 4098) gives -3.7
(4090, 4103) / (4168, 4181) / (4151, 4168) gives -0.3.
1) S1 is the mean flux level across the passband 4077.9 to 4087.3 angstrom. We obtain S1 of 9.72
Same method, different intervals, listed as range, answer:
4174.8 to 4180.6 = 9.42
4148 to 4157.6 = 9.25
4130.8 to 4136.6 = 9.99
